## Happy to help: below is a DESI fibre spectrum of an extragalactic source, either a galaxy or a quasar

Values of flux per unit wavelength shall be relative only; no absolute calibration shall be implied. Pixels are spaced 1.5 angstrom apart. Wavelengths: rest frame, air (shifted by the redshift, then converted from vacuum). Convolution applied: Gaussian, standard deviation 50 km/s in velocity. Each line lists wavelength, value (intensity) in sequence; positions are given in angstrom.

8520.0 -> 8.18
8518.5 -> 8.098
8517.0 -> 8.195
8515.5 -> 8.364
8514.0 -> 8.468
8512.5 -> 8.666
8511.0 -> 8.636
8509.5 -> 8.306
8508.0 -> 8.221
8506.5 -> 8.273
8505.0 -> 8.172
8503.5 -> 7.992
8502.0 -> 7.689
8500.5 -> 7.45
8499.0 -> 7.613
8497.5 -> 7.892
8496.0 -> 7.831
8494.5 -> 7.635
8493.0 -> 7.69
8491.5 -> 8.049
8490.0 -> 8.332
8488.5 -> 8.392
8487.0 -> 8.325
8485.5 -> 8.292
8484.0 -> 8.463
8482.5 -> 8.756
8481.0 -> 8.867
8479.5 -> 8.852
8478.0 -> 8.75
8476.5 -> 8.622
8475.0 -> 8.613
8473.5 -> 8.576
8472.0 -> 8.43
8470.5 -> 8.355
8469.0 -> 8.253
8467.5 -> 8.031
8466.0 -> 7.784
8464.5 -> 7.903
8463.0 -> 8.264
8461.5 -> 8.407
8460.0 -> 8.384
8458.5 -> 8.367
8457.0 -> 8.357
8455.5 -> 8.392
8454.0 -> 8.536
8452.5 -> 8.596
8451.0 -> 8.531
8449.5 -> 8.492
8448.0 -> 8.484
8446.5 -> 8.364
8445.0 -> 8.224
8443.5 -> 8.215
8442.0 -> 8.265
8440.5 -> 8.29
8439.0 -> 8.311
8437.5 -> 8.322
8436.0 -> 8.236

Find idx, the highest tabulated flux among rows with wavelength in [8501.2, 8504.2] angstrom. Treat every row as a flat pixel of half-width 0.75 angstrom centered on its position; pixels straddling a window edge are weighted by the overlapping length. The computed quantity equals 7.992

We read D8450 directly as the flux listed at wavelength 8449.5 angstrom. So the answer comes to 8.492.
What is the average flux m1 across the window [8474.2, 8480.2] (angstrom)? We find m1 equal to 8.71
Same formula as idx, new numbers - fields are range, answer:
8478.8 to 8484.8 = 8.867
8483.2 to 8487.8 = 8.463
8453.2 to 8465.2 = 8.536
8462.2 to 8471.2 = 8.355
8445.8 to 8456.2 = 8.596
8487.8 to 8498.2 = 8.392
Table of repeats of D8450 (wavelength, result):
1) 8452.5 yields 8.596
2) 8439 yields 8.311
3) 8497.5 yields 7.892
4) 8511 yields 8.636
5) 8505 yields 8.172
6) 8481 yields 8.867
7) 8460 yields 8.384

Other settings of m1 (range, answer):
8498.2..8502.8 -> 7.59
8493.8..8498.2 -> 7.79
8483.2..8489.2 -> 8.37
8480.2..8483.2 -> 8.81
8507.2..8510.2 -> 8.26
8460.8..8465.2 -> 8.19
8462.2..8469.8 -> 8.05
